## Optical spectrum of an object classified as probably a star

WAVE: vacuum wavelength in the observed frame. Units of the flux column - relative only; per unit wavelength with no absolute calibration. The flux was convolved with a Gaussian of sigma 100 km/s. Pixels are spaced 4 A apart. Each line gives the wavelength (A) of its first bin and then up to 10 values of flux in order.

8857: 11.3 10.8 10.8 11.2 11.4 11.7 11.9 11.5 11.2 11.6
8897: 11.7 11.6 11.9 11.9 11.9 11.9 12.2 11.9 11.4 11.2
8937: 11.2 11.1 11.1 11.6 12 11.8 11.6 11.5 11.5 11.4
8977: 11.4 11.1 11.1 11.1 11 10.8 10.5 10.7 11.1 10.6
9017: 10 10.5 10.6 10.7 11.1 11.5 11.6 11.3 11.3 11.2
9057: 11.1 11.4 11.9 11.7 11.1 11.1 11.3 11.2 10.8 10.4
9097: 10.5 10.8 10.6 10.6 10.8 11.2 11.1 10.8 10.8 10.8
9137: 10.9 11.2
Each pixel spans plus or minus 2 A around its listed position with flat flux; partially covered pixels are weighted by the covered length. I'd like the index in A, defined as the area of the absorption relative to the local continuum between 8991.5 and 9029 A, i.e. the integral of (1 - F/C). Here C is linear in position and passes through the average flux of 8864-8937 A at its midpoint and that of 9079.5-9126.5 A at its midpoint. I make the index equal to 1.8 A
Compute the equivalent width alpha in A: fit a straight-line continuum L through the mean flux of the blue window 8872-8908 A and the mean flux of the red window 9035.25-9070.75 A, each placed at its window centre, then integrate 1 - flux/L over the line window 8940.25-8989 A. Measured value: 0.5 A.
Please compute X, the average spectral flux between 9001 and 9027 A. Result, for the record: 10.6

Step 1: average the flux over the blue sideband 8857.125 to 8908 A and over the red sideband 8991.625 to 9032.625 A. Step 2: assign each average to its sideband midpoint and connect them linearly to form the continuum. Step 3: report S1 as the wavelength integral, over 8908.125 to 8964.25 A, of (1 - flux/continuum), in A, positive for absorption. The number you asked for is -2.5 A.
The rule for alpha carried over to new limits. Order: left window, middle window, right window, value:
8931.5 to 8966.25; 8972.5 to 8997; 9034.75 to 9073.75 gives 0.7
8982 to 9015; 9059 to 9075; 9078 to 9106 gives -1.0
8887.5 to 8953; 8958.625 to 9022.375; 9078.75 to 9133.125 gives 1.8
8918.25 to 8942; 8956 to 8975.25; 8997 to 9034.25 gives -0.7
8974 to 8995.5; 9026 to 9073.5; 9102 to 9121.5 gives -1.4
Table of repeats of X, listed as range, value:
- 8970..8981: 11.4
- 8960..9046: 11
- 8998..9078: 11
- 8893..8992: 11.5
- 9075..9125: 10.9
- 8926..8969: 11.5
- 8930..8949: 11.2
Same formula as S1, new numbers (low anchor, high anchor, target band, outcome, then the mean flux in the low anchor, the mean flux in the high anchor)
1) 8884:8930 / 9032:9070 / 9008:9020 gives 1.02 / 11.7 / 11.4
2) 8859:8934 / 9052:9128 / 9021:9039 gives 0.44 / 11.6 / 11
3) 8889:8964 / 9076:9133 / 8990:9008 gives 0.83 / 11.6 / 10.9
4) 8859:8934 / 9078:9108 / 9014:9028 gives 0.85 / 11.6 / 10.8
